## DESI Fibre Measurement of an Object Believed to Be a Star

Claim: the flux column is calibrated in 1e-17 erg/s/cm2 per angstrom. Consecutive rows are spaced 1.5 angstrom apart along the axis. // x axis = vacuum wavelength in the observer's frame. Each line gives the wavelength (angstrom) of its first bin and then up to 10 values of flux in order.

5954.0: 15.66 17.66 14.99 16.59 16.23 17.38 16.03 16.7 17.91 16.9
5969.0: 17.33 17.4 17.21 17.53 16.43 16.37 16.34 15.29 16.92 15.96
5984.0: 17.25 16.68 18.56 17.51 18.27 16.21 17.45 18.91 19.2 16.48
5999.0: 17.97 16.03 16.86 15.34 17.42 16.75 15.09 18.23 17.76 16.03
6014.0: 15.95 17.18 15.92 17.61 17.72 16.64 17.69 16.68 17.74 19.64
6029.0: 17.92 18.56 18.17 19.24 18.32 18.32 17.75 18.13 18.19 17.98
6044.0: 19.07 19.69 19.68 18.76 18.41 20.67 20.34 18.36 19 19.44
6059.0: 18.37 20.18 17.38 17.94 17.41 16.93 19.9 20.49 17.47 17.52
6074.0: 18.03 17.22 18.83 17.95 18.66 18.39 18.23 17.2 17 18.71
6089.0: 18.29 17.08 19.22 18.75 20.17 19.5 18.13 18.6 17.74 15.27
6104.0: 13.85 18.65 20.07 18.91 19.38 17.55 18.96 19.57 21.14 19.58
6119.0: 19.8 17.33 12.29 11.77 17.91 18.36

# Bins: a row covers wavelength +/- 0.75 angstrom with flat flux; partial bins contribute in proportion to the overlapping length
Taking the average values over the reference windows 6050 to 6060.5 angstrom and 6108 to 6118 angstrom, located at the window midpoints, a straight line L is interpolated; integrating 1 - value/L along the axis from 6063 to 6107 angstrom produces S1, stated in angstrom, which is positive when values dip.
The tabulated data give 2.9 angstrom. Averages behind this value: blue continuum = 19.4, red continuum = 19.3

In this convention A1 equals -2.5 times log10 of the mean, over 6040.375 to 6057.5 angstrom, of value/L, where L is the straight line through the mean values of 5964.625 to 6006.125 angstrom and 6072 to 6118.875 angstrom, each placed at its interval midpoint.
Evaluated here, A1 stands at -0.08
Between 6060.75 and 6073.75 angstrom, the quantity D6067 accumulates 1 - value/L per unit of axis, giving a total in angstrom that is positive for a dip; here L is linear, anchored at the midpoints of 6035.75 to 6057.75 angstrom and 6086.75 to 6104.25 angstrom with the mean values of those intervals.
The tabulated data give 0.2 angstrom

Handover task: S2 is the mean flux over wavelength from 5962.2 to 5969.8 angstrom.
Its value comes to 17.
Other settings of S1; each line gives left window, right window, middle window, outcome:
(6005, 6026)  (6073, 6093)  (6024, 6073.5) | -3.2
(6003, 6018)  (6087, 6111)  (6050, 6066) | -1.3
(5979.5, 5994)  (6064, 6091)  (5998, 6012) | 0.4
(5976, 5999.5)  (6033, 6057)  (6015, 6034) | 0.6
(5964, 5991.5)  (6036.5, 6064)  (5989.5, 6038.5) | 1.4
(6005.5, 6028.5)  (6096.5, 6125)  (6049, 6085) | -2.2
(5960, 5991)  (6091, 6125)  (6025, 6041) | -0.8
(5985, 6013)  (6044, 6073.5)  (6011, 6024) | 0.6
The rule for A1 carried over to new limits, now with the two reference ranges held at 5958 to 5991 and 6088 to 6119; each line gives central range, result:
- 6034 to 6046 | -0.04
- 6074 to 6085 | 0.01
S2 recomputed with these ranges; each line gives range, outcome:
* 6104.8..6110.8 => 19.2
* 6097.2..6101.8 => 18.1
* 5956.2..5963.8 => 16.3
